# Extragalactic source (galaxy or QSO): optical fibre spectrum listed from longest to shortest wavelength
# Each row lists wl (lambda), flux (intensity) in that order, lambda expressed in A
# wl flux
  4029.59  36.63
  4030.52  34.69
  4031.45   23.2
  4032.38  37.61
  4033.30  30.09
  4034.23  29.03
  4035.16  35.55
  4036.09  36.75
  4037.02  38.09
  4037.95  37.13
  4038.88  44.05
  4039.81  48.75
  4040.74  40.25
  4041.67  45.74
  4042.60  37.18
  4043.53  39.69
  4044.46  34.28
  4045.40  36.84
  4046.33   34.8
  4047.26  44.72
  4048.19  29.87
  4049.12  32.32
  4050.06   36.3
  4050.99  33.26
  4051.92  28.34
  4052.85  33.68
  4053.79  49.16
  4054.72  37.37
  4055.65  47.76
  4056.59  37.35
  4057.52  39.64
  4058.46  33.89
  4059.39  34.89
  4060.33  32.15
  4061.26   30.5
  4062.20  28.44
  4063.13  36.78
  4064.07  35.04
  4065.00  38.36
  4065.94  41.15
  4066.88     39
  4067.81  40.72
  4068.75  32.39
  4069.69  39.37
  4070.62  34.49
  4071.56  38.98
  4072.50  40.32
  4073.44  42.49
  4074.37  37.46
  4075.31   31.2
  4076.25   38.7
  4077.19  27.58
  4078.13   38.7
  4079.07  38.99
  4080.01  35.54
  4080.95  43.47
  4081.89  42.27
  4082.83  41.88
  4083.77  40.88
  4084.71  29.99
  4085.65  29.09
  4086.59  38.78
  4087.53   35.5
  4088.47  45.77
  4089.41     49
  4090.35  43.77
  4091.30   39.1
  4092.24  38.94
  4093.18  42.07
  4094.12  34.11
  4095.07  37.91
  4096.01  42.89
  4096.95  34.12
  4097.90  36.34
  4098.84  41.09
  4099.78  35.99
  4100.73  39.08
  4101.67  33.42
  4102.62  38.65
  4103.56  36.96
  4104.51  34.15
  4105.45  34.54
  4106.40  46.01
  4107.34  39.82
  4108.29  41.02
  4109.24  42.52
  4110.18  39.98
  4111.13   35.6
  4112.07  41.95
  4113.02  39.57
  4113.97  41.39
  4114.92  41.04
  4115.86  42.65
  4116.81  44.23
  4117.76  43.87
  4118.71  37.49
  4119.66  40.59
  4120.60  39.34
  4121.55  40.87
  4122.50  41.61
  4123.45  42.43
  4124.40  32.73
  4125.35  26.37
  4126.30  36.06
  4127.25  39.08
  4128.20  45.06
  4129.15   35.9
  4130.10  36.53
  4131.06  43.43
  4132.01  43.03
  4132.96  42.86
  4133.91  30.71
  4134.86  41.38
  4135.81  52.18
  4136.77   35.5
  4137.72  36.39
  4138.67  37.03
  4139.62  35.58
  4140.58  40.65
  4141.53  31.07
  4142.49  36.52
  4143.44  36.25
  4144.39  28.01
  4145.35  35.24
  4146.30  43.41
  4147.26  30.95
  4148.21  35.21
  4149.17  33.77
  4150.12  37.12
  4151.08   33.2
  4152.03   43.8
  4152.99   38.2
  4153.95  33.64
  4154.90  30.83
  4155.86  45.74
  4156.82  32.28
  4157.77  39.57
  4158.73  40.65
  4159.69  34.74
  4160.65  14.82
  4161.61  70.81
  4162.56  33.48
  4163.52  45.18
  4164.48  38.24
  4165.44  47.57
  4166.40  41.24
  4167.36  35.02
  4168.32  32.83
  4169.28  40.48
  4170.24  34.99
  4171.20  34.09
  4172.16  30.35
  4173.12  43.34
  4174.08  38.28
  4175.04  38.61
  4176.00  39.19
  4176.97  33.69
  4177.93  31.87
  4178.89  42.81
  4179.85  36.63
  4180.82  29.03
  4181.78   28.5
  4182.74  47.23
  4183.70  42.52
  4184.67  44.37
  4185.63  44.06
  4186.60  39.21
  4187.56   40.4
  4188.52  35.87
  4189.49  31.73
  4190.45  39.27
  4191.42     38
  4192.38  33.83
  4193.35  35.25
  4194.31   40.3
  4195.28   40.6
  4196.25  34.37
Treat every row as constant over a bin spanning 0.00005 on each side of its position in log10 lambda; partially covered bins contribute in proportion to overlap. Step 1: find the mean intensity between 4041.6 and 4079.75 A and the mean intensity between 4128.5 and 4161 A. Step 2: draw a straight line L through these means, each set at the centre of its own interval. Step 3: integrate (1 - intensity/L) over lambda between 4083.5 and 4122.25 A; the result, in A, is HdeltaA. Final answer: -2.7 A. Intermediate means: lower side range 36.7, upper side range 36.8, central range 39.3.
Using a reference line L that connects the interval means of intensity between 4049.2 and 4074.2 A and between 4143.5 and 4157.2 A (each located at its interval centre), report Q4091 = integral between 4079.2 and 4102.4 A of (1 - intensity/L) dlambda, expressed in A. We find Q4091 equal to -1.4 A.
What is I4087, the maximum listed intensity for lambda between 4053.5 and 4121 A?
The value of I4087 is 49.16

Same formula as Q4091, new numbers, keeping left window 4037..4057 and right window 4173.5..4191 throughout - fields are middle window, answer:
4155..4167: -0.6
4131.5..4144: -0.1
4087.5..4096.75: -0.6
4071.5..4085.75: 0.3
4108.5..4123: -1.0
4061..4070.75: 0.6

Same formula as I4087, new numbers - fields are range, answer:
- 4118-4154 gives 52.18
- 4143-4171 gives 70.81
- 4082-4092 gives 49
